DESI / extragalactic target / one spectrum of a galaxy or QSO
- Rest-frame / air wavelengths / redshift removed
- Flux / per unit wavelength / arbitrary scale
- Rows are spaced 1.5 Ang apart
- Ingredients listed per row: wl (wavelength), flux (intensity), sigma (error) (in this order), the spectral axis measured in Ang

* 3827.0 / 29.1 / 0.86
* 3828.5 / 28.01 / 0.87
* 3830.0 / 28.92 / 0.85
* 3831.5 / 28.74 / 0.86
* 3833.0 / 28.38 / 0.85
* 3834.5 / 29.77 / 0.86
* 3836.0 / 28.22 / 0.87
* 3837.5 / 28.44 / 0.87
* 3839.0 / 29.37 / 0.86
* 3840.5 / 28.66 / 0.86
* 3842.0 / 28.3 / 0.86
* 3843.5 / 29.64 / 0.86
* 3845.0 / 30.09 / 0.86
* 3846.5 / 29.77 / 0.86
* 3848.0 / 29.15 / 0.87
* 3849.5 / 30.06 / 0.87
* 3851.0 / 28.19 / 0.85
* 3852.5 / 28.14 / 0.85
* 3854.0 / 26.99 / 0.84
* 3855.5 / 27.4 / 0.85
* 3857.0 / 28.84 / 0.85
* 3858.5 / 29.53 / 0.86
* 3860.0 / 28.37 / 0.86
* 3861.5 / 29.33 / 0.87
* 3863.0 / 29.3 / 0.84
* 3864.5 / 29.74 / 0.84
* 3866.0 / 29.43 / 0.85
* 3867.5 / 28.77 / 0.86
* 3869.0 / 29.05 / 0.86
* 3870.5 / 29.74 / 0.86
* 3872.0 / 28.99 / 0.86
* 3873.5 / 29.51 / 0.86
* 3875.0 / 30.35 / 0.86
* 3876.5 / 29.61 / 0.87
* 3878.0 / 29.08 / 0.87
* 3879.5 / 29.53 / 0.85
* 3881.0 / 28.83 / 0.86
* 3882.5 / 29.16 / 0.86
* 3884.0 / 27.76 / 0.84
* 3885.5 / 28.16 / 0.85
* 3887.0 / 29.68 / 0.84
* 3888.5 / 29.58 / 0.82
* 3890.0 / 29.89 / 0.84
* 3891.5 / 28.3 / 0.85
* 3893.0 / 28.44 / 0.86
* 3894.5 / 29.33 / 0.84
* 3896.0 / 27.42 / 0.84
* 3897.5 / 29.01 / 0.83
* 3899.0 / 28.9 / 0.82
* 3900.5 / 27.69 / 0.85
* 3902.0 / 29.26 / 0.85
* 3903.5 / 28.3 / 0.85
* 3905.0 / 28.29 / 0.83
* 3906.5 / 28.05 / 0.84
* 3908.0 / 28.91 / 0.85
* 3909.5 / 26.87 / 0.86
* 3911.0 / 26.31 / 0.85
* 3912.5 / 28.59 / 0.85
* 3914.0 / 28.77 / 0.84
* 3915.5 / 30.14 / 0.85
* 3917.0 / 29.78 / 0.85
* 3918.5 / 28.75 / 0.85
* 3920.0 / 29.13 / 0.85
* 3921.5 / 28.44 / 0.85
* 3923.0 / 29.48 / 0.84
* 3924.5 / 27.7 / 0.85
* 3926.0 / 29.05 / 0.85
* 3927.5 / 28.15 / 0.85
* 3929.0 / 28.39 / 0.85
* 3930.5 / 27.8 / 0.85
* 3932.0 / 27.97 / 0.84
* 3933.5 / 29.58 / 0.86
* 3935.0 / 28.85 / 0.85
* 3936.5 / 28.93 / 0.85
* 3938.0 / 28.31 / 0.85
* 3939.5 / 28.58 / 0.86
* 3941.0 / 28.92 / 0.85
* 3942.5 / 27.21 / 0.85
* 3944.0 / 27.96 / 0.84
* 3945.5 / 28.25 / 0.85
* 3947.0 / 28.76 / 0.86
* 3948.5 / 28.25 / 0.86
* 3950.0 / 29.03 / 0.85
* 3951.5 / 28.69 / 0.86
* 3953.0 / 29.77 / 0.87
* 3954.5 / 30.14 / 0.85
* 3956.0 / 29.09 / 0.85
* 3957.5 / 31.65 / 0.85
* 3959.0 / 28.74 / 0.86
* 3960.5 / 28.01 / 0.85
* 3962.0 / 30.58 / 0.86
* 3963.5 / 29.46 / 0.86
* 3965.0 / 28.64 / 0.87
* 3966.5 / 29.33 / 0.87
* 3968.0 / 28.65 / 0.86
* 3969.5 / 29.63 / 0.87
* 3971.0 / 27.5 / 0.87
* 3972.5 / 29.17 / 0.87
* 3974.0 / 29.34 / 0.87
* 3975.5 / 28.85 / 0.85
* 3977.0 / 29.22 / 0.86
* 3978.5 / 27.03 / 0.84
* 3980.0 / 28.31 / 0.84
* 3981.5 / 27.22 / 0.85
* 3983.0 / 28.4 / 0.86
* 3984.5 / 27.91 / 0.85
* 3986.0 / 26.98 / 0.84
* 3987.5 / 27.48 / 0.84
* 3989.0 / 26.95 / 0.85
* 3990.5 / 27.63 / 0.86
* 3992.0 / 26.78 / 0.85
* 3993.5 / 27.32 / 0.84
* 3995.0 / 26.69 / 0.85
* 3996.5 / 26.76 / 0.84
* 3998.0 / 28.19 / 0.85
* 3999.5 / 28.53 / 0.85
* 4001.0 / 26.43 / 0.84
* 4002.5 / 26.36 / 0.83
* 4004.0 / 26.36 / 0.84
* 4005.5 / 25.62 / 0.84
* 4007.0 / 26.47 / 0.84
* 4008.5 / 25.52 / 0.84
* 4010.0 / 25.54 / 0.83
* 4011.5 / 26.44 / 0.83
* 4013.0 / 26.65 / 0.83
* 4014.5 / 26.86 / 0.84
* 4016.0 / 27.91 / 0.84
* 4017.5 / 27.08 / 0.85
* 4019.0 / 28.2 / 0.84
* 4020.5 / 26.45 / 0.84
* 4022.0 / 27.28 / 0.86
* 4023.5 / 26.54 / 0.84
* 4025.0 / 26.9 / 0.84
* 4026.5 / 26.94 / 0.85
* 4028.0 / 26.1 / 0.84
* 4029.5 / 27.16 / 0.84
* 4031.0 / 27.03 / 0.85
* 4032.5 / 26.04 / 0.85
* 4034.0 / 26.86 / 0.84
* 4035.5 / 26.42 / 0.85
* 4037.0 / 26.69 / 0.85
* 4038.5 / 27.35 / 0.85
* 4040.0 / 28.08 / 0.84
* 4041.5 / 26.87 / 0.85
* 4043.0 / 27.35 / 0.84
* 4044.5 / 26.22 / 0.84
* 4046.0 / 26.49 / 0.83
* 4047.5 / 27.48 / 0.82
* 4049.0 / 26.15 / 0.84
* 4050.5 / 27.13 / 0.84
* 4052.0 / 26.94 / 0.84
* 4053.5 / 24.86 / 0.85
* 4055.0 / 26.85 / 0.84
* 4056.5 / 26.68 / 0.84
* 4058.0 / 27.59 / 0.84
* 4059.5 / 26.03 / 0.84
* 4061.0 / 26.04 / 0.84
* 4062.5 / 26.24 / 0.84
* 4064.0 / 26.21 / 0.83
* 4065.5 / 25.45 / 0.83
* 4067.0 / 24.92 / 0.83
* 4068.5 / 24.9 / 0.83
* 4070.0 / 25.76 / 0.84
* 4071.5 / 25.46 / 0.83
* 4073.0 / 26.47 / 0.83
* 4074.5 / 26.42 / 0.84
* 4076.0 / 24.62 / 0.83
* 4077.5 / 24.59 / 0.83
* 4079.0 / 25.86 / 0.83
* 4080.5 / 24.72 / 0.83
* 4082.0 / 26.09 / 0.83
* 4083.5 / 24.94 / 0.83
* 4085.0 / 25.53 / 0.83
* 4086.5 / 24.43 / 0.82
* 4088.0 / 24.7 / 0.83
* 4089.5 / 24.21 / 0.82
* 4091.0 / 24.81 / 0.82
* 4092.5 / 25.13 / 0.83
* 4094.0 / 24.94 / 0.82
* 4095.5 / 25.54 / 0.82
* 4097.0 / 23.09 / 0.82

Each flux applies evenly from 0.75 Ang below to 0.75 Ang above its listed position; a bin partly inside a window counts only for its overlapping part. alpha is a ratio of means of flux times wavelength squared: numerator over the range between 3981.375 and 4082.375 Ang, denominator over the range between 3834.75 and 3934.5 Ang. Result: 0.99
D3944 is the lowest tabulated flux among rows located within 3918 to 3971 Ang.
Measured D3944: 27.21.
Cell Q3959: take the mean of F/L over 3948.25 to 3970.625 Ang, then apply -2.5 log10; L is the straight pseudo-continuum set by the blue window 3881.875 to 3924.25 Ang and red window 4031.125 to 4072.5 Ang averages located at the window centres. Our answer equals -0.06 mag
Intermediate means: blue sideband 28.6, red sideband 26.4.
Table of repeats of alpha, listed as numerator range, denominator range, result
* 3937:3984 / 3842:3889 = 1.04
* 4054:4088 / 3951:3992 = 0.94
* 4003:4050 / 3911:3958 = 0.97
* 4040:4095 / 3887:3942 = 0.97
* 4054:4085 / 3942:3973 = 0.94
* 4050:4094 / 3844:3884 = 0.98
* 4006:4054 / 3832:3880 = 1.01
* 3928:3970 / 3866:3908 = 1.03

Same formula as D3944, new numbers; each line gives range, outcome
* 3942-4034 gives 25.52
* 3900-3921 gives 26.31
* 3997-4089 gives 24.43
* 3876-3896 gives 27.42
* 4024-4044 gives 26.04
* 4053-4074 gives 24.86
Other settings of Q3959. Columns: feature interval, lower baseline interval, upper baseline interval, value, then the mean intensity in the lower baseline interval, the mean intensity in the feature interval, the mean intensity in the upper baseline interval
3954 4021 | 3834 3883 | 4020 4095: -0.03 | 29.1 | 27.8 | 26.1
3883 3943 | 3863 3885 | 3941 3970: 0.02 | 29.2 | 28.6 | 29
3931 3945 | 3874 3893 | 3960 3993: 0.01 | 29.1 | 28.5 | 28.3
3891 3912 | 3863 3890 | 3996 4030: 0.02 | 29.3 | 28.2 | 26.8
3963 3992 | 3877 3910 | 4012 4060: -0.03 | 28.7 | 28.3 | 26.9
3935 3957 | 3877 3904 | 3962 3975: 0.01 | 28.8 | 28.7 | 29.1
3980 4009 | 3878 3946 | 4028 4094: 0.00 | 28.6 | 27.1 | 26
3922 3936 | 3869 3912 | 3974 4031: -0.01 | 28.8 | 28.6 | 27.1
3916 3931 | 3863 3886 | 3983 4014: -0.02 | 29.2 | 28.7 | 26.9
